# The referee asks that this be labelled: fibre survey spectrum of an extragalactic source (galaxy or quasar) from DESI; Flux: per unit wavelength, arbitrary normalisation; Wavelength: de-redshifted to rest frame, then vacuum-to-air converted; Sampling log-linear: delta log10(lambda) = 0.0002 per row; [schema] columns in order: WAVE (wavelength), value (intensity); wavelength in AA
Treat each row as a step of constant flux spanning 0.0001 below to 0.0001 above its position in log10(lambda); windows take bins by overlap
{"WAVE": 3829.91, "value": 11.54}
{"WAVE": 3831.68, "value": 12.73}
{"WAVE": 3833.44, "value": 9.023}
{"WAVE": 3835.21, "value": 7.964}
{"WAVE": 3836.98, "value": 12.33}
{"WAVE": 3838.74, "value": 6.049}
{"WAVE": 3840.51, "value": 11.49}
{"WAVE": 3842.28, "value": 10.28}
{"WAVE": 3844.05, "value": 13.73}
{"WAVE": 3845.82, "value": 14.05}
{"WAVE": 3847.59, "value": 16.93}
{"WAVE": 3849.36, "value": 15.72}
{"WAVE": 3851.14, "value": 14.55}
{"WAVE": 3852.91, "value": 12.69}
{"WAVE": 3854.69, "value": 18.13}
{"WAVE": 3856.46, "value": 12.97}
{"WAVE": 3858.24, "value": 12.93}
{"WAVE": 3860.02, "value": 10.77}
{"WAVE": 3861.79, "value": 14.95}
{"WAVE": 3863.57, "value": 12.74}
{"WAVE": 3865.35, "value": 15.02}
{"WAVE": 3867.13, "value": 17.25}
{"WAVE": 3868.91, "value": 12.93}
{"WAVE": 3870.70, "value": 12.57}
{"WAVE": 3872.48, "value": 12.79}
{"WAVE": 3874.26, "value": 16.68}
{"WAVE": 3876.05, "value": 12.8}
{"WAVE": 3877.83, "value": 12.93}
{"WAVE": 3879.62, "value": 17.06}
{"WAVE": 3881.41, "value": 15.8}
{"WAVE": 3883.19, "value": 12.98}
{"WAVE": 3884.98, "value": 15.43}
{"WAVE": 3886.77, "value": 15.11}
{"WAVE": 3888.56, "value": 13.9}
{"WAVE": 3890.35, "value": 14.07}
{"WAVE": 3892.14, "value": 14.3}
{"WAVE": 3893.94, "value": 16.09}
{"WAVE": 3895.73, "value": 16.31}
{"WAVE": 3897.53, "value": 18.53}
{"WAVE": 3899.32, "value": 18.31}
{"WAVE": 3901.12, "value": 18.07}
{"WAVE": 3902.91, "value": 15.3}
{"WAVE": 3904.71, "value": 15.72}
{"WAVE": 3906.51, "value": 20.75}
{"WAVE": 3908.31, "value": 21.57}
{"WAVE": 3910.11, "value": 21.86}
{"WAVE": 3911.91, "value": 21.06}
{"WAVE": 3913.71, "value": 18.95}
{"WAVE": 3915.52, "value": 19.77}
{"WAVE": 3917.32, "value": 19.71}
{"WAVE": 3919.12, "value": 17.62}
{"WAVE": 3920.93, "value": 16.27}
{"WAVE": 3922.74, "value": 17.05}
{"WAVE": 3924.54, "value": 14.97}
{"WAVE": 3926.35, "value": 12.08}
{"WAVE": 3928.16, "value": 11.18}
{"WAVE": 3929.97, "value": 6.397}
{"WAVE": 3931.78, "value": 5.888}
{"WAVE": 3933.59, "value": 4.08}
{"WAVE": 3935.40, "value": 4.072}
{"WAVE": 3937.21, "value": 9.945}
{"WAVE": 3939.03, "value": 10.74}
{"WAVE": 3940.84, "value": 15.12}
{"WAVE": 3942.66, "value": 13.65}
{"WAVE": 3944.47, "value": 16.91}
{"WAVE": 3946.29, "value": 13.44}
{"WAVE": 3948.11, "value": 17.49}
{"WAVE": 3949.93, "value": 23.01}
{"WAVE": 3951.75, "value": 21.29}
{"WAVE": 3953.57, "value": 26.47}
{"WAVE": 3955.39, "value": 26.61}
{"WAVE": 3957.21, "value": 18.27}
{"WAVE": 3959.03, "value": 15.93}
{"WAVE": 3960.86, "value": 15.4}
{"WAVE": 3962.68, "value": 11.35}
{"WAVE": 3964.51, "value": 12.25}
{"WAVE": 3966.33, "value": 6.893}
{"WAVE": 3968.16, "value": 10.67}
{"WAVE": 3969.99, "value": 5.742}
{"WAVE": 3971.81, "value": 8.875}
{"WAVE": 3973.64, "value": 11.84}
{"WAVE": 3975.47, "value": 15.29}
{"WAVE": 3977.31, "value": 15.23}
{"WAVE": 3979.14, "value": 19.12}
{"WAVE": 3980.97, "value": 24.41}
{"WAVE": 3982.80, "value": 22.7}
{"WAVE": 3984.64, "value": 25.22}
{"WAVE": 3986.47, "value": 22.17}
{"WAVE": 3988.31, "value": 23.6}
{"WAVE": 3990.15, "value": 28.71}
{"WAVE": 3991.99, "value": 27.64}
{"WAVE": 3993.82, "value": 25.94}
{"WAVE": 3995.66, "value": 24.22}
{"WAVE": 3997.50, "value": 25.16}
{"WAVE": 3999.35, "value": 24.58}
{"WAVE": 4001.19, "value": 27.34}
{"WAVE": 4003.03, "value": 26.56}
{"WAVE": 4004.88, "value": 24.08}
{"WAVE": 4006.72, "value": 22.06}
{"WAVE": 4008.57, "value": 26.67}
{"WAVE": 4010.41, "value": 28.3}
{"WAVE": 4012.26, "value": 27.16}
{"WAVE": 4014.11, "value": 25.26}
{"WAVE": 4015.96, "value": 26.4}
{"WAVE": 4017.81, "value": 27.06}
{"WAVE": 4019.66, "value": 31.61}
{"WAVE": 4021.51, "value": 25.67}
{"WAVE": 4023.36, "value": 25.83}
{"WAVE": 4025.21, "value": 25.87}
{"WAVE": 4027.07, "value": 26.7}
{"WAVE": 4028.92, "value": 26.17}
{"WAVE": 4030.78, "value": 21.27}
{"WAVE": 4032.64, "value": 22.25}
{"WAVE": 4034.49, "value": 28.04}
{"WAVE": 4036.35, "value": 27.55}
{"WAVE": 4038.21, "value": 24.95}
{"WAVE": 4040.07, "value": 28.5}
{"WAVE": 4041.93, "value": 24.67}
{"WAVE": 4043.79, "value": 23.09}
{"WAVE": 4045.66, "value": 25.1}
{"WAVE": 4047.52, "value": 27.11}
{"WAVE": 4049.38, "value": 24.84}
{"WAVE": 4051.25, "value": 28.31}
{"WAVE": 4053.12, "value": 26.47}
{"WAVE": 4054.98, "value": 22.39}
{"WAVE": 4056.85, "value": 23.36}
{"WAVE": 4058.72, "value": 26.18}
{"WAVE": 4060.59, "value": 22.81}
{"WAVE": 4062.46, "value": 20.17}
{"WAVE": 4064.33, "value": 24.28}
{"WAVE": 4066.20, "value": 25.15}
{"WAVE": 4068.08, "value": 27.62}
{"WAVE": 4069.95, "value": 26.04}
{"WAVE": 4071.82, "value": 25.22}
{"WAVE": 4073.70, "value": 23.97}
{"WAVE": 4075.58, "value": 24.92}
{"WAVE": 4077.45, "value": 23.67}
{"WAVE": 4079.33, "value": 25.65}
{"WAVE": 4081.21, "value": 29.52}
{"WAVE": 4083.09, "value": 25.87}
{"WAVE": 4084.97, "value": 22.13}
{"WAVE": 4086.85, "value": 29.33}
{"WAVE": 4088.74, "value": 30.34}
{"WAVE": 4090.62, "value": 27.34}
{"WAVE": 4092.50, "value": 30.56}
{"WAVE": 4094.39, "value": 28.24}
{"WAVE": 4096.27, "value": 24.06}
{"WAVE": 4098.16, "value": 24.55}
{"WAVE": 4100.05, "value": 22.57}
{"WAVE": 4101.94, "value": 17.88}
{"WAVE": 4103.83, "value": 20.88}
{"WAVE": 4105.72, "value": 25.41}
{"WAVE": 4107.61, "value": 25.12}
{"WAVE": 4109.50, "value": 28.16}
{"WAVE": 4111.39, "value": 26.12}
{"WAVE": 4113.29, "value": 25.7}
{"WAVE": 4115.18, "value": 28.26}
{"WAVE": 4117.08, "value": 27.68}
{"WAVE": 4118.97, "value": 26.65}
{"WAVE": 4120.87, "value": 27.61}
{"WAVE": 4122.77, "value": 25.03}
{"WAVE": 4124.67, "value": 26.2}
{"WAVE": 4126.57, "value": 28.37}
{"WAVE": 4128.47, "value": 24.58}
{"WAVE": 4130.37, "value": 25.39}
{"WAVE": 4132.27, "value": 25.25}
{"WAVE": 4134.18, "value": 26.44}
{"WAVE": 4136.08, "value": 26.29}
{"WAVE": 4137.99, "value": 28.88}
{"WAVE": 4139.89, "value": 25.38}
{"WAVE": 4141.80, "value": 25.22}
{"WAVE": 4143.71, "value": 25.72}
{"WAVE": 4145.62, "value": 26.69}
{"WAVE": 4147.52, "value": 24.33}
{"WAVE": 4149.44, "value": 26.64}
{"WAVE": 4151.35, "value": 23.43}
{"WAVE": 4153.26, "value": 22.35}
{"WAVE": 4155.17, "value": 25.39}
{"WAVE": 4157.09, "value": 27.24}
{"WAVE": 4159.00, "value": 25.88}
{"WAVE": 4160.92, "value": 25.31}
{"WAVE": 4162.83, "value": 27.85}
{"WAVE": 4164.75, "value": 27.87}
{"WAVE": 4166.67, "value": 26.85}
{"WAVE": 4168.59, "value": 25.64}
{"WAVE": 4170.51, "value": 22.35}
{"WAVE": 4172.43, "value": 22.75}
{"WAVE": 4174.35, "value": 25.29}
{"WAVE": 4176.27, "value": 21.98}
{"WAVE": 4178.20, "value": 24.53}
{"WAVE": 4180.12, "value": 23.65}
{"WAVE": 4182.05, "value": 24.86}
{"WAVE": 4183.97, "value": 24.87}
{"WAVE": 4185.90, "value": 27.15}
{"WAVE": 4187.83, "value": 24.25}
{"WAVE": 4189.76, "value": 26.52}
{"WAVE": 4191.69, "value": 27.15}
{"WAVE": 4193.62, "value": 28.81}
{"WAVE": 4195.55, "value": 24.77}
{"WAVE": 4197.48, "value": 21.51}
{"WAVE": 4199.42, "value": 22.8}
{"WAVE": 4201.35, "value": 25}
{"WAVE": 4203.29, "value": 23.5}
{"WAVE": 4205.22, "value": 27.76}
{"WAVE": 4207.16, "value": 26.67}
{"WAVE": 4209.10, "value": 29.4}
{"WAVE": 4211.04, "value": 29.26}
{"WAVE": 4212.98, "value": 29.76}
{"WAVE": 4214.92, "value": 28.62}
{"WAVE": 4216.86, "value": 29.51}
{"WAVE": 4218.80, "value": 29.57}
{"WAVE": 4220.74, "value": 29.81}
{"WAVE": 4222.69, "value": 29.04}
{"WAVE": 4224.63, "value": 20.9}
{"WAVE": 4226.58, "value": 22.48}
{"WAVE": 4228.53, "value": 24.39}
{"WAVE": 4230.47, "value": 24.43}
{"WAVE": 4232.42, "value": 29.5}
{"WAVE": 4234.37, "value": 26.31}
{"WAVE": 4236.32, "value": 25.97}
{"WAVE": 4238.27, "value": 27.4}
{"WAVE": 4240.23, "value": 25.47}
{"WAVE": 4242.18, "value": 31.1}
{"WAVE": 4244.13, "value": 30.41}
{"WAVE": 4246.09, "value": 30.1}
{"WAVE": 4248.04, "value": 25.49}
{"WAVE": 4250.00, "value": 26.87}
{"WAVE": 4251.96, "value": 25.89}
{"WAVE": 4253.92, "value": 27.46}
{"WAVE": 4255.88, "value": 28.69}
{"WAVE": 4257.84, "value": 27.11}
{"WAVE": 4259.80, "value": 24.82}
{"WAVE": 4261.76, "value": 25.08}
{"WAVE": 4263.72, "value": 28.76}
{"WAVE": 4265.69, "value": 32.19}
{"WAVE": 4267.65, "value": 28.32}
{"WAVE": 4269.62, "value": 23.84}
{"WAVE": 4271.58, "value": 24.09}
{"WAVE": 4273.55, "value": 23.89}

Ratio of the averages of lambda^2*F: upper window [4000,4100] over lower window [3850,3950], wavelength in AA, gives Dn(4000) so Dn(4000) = 1.9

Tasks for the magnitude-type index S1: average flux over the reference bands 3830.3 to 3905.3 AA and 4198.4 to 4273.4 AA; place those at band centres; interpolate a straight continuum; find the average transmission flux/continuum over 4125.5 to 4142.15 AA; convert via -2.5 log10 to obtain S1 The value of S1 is -0.12 mag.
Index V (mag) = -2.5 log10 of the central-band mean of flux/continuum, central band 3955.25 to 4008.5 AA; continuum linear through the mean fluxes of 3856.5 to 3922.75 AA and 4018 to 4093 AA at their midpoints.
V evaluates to 0.107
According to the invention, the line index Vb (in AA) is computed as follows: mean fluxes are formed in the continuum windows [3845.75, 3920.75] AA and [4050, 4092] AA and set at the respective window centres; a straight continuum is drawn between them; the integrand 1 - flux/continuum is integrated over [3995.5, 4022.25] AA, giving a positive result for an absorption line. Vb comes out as -4.6 AA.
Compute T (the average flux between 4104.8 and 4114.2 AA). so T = 26.1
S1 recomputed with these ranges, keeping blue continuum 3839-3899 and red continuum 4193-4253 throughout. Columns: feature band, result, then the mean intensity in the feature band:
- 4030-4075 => -0.20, 25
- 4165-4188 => 0.02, 24.6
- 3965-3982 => 0.34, 13.2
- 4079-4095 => -0.25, 27.7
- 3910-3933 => 0.06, 15.2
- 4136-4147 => -0.10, 26.3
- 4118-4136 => -0.12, 26.2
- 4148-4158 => -0.03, 24.9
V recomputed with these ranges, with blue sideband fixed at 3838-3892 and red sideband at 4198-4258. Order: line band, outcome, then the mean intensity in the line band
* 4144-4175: -0.035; 25.4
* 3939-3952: 0.015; 16.6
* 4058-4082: -0.171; 25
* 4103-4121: -0.145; 26.1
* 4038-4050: -0.244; 25.5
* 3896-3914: -0.228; 18.9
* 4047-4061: -0.212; 25.2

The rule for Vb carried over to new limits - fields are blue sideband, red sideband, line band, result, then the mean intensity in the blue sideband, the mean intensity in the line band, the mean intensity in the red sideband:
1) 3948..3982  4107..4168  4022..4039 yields -4.7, 16.1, 25.4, 26.2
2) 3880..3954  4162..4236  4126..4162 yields -2.6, 15.6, 25.7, 26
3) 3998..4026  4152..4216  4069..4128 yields 0.2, 26.3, 25.9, 25.7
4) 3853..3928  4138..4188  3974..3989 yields -1.2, 15.9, 20.6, 25.2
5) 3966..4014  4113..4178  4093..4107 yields 0.5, 21.4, 23.6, 25.8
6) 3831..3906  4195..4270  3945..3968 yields 0.0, 14.1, 17.1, 27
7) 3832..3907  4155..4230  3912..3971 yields 8.2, 14.2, 14.4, 25.9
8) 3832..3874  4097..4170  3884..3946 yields 2.6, 13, 15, 25.6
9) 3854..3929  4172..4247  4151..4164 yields -0.4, 15.8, 25.5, 26.4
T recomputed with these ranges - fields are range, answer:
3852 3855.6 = 15.4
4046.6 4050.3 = 26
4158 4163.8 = 26.4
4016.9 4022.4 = 28.1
